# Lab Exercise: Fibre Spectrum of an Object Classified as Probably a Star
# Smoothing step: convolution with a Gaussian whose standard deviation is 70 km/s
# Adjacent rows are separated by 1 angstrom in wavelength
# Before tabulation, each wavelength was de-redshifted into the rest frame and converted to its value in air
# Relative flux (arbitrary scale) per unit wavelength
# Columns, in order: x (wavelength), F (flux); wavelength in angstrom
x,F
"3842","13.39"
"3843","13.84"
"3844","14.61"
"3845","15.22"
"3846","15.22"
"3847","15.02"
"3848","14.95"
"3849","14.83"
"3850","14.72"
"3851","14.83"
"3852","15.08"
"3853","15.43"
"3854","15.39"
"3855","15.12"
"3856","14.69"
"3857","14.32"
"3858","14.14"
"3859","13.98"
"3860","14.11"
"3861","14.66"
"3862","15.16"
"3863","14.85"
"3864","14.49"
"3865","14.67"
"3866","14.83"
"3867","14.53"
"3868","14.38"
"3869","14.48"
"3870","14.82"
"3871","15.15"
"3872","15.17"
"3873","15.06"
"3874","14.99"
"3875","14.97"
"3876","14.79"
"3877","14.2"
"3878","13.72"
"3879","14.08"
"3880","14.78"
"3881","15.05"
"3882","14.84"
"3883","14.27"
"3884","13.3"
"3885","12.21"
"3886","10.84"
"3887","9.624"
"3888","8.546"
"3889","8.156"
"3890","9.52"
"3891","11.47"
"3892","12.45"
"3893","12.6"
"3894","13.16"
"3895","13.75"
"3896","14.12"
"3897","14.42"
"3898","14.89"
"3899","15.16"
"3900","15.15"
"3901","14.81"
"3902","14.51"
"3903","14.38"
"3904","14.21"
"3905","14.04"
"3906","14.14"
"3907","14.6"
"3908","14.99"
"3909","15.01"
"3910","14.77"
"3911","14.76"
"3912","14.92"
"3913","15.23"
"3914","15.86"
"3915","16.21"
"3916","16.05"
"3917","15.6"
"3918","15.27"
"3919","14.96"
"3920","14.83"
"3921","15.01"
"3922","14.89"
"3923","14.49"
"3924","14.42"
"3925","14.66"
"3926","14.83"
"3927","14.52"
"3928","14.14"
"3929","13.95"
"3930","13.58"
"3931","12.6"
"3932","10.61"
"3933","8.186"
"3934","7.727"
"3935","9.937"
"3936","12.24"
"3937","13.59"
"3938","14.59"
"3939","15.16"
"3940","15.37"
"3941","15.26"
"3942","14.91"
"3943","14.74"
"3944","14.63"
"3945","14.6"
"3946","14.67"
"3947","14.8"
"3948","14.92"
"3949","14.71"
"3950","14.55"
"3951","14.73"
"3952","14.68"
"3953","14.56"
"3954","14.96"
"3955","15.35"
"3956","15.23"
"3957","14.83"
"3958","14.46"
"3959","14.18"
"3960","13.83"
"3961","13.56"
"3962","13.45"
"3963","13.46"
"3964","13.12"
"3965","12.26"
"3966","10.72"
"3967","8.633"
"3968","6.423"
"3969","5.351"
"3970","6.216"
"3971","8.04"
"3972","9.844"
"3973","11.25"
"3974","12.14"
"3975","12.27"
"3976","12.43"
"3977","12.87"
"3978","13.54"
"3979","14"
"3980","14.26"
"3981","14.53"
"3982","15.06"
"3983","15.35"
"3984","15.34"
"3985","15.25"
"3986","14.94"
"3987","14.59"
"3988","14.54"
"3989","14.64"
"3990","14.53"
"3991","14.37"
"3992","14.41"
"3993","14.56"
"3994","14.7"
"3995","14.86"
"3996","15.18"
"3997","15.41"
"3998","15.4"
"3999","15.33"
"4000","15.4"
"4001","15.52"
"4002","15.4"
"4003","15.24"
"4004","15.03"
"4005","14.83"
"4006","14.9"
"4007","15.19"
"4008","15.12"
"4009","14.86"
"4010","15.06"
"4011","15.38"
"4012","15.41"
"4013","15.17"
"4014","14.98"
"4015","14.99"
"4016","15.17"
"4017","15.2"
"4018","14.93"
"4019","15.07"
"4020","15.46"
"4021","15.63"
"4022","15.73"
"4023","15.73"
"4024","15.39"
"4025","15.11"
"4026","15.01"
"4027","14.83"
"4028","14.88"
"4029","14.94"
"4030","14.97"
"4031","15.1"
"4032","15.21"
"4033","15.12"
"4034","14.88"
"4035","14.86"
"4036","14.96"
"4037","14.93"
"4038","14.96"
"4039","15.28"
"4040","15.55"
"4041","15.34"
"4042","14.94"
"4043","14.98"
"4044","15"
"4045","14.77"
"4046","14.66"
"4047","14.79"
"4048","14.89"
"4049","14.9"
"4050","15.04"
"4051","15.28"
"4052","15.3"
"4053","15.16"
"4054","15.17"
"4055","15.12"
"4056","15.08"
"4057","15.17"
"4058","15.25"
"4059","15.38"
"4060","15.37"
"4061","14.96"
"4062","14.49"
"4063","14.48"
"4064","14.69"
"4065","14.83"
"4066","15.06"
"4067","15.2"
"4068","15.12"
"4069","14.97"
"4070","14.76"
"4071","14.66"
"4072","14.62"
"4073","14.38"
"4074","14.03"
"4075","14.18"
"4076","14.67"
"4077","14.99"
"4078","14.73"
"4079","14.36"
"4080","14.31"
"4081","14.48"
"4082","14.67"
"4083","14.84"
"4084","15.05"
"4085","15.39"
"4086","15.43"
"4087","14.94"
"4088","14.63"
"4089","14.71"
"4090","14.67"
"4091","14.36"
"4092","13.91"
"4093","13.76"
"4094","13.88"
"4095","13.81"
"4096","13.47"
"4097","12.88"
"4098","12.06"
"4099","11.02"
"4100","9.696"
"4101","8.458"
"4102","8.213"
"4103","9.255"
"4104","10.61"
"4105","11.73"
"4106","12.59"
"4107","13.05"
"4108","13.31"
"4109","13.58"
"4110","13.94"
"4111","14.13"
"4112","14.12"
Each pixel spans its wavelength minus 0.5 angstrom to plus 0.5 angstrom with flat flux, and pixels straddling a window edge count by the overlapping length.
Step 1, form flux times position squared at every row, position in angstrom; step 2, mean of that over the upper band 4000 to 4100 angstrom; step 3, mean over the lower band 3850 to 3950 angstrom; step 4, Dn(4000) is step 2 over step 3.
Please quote 1.1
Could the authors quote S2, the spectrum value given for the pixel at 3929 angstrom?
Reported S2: 13.95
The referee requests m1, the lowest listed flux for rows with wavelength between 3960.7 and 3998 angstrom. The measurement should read 5.351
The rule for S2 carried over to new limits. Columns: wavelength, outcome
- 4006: 14.9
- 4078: 14.73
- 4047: 14.79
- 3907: 14.6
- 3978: 13.54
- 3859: 13.98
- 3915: 16.21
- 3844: 14.61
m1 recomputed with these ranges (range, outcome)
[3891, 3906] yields 11.47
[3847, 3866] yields 13.98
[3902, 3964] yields 7.727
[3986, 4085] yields 14.03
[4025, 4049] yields 14.66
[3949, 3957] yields 14.55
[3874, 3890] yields 8.156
